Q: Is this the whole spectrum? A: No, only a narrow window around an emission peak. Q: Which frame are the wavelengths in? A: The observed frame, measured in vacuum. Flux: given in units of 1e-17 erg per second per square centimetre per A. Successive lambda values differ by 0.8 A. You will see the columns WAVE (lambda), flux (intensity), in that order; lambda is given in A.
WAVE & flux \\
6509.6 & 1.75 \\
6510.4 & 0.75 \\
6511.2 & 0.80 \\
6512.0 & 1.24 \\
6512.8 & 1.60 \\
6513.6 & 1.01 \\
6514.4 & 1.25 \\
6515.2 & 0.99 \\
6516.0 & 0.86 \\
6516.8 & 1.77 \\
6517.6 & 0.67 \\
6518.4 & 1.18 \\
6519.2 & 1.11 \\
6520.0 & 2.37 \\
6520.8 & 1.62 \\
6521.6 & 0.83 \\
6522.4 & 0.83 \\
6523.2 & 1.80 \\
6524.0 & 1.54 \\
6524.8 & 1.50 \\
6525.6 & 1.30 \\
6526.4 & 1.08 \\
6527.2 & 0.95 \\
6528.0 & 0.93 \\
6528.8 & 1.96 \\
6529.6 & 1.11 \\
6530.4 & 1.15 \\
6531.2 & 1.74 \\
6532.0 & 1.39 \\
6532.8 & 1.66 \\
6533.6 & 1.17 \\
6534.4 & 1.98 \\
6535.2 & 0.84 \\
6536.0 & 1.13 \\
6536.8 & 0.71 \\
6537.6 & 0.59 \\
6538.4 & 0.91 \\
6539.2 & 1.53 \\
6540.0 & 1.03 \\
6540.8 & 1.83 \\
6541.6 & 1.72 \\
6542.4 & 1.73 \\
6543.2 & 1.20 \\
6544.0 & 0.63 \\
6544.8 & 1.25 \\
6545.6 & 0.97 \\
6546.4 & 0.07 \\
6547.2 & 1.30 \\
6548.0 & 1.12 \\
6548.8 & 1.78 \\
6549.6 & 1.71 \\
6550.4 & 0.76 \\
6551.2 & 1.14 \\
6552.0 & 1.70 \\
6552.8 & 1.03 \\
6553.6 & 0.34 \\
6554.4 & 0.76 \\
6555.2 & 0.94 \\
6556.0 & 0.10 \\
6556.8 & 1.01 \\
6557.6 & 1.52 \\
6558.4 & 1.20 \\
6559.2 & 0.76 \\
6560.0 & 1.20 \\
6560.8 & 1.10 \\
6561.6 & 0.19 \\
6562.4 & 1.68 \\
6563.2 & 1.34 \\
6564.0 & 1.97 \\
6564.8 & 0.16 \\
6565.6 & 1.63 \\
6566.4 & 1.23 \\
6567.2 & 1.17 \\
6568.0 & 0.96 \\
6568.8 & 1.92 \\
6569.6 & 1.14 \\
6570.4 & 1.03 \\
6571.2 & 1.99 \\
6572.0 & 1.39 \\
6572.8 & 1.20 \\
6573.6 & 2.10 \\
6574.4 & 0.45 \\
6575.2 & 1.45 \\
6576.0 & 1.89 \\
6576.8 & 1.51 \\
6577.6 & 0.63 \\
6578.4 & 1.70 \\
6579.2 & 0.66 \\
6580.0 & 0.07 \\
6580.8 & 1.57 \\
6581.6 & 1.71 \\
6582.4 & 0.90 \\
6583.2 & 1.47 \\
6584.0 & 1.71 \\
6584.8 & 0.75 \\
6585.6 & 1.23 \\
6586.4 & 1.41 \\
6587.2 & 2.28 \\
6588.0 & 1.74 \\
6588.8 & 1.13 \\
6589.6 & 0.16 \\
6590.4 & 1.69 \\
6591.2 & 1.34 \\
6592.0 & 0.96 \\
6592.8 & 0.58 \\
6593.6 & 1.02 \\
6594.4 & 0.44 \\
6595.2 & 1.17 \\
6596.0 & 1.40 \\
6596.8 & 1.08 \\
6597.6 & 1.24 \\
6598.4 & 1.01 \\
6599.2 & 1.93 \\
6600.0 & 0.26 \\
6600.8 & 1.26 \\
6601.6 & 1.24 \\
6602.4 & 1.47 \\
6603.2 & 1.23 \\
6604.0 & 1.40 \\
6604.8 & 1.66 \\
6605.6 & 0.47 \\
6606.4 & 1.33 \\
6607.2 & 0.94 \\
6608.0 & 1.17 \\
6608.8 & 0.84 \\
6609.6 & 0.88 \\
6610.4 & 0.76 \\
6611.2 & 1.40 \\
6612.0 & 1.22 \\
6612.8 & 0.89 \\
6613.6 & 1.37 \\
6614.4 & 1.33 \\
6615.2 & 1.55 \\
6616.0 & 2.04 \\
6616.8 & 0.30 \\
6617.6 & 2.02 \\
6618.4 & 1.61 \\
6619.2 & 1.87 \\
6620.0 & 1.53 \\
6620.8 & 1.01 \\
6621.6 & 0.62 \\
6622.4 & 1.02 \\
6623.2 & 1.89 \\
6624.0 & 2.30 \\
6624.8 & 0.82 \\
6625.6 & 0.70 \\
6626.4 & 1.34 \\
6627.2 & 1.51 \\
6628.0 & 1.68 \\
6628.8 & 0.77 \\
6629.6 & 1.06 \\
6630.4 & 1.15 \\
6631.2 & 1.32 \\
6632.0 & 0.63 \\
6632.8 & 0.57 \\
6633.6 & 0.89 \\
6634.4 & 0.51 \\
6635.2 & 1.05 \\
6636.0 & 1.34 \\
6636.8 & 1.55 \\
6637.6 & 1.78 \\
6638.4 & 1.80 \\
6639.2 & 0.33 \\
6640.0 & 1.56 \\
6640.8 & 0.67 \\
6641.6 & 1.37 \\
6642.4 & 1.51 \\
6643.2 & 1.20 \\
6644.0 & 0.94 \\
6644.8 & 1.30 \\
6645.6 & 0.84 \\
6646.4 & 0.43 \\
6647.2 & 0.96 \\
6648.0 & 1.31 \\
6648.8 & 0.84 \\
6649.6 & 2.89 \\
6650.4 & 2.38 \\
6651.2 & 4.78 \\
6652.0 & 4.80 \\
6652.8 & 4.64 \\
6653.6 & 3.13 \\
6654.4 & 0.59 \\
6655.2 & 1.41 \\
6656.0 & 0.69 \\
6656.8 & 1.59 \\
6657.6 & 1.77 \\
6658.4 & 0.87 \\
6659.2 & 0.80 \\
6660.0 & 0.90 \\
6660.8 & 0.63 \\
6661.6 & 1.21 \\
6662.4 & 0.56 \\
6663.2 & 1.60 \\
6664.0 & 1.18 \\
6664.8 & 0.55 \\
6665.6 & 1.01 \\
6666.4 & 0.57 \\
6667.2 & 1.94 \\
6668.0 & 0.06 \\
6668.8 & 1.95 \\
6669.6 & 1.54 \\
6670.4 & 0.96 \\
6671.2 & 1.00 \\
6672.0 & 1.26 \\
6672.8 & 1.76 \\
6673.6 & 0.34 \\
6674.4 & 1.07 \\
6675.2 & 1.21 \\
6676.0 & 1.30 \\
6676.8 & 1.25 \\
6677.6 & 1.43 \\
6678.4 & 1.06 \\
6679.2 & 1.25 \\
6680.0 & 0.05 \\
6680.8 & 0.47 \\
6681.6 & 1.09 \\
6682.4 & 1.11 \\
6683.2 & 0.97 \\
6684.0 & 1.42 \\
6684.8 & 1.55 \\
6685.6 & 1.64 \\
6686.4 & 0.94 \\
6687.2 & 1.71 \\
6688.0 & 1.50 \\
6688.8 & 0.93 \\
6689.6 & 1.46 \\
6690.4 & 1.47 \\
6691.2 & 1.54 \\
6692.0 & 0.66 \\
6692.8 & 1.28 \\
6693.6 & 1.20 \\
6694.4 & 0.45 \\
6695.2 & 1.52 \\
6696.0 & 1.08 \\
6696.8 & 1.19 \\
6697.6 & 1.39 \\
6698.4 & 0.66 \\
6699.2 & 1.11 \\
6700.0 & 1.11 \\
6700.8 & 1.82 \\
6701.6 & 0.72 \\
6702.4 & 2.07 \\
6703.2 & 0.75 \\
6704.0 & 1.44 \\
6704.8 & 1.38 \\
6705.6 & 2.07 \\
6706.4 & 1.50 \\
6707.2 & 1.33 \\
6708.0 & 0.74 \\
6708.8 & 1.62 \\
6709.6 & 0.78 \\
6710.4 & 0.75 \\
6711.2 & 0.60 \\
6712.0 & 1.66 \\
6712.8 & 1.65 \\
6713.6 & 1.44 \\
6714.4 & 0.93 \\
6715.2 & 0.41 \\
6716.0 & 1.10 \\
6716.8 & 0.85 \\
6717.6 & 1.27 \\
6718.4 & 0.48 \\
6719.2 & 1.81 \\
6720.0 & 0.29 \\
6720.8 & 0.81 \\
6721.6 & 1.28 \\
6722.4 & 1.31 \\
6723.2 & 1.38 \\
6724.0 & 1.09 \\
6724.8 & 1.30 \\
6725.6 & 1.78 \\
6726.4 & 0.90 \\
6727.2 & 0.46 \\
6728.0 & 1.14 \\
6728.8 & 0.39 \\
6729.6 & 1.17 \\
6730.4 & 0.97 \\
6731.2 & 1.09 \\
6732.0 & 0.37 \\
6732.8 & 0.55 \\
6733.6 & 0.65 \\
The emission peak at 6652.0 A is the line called H-beta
